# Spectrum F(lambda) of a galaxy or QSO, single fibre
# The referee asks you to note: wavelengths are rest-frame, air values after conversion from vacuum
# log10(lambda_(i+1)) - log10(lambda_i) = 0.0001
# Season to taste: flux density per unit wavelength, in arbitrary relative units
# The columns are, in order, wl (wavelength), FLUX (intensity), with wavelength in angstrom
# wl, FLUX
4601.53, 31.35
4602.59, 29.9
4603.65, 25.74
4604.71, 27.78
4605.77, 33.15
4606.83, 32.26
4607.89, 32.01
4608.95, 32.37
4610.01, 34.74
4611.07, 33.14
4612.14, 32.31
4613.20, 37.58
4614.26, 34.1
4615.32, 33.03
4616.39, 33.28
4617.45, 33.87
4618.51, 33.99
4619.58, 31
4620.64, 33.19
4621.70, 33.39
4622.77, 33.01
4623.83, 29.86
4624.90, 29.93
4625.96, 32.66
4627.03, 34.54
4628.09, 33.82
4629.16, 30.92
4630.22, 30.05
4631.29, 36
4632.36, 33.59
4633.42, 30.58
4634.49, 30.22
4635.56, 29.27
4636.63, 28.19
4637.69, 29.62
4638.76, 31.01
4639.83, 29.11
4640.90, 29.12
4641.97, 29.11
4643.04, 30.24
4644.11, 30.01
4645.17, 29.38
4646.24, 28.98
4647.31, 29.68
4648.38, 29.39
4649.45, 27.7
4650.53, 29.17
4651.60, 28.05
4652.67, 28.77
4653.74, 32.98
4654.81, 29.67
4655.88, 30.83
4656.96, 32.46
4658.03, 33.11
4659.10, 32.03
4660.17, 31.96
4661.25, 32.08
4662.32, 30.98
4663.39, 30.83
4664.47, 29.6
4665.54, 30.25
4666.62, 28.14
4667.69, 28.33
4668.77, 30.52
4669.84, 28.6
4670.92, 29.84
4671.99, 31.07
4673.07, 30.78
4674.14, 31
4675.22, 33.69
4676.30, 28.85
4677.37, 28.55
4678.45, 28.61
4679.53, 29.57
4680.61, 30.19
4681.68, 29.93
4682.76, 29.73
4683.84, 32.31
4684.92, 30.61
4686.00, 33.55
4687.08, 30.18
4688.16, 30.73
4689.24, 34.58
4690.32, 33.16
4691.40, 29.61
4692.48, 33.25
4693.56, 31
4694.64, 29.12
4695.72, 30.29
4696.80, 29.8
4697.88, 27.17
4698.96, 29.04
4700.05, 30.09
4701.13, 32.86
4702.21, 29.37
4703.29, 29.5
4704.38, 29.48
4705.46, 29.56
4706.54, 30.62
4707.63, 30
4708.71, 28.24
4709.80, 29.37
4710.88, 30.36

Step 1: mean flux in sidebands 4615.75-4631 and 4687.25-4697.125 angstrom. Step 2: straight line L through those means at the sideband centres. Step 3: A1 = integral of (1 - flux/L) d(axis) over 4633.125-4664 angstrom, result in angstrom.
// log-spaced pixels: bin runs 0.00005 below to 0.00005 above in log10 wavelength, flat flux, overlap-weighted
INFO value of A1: 1.8 angstrom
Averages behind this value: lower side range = 32.5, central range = 30.1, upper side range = 31.3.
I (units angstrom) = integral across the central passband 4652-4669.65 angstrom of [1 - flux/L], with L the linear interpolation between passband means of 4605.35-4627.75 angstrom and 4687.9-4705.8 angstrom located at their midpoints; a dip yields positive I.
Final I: 0.52 angstrom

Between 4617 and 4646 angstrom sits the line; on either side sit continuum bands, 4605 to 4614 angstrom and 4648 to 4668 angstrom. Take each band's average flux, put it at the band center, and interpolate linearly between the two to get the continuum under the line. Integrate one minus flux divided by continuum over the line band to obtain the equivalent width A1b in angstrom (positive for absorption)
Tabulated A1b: 0.64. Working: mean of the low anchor 33.3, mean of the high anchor 30.4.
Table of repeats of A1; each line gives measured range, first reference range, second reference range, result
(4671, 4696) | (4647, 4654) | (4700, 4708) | -0.9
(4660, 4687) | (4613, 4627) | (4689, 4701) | 0.8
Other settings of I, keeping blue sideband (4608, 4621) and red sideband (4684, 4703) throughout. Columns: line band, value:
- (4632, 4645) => 1.1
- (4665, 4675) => 0.5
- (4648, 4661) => 0.6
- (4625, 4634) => 0.1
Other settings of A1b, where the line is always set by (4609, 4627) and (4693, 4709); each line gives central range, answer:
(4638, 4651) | 1.06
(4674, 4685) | 0.14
